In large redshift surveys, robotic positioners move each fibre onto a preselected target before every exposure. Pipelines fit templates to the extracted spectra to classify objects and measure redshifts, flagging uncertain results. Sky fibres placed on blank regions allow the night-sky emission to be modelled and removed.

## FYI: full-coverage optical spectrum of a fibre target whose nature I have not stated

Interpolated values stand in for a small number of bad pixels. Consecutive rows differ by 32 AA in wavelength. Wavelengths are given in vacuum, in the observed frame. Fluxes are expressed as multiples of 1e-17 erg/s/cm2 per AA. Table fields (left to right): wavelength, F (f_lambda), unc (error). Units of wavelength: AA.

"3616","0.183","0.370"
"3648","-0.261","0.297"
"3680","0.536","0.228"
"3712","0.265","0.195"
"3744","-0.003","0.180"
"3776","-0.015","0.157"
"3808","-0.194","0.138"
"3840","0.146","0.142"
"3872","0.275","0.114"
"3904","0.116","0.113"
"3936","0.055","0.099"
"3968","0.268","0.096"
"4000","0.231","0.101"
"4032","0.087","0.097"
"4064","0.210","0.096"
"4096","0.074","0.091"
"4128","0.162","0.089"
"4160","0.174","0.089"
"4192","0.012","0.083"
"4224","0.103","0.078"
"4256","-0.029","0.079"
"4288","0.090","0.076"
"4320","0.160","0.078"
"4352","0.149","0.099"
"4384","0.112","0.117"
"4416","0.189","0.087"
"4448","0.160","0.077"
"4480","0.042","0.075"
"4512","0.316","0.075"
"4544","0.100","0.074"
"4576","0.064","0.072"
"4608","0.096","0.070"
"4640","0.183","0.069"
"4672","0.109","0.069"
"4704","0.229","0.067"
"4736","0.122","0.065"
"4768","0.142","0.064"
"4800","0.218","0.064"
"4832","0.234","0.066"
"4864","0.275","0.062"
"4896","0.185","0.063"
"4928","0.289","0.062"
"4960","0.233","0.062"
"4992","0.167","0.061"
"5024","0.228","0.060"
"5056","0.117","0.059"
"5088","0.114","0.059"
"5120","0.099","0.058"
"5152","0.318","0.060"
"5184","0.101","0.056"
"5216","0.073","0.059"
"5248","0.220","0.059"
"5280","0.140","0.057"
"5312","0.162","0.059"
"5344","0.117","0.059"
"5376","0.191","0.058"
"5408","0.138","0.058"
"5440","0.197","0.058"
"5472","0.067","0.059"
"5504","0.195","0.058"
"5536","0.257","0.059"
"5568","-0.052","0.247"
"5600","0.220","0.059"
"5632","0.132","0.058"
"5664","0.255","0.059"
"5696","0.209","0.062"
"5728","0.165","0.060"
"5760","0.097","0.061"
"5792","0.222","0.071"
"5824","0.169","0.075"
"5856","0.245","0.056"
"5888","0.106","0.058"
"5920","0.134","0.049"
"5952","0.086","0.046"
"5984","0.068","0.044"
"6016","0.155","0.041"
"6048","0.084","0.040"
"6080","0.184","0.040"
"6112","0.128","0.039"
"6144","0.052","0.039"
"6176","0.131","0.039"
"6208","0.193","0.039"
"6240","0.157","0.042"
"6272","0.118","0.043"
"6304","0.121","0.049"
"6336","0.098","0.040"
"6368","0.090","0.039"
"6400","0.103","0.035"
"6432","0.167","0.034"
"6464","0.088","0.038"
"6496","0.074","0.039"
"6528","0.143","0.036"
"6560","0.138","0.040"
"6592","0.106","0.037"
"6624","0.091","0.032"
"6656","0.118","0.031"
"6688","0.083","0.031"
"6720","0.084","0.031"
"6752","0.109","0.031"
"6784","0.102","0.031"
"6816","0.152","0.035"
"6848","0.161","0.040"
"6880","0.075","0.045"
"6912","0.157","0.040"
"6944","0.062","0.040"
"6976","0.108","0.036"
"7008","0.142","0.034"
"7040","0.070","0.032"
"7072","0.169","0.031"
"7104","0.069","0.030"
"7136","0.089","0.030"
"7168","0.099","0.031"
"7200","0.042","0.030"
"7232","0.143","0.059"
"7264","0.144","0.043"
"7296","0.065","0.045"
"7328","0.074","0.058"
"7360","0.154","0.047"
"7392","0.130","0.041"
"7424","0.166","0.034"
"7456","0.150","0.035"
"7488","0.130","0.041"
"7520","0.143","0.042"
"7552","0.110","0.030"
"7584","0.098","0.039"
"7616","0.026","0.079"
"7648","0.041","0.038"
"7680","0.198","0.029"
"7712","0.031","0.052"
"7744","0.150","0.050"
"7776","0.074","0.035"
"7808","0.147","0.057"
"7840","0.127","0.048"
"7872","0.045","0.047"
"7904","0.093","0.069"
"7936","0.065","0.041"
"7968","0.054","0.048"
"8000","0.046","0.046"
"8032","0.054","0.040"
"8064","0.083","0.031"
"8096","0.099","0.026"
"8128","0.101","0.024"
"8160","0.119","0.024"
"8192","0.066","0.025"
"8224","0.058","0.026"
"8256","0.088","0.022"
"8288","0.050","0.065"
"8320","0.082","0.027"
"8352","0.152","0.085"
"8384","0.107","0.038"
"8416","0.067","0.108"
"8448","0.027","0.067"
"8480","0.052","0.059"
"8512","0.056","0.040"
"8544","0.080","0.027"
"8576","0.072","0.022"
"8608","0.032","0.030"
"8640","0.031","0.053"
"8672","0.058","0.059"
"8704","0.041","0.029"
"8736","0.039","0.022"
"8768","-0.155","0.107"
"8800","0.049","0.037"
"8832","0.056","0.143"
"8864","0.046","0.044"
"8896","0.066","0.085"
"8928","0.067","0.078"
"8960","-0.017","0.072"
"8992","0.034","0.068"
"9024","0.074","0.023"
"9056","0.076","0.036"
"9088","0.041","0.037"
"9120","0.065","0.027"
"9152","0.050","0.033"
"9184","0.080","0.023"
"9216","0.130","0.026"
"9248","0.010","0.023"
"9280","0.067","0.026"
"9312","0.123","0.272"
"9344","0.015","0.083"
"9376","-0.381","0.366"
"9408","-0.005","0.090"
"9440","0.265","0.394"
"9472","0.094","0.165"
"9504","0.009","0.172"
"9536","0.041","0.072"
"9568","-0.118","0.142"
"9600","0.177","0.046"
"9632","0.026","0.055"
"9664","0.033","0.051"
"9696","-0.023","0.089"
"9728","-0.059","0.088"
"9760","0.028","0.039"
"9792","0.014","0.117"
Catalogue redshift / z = 0.169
